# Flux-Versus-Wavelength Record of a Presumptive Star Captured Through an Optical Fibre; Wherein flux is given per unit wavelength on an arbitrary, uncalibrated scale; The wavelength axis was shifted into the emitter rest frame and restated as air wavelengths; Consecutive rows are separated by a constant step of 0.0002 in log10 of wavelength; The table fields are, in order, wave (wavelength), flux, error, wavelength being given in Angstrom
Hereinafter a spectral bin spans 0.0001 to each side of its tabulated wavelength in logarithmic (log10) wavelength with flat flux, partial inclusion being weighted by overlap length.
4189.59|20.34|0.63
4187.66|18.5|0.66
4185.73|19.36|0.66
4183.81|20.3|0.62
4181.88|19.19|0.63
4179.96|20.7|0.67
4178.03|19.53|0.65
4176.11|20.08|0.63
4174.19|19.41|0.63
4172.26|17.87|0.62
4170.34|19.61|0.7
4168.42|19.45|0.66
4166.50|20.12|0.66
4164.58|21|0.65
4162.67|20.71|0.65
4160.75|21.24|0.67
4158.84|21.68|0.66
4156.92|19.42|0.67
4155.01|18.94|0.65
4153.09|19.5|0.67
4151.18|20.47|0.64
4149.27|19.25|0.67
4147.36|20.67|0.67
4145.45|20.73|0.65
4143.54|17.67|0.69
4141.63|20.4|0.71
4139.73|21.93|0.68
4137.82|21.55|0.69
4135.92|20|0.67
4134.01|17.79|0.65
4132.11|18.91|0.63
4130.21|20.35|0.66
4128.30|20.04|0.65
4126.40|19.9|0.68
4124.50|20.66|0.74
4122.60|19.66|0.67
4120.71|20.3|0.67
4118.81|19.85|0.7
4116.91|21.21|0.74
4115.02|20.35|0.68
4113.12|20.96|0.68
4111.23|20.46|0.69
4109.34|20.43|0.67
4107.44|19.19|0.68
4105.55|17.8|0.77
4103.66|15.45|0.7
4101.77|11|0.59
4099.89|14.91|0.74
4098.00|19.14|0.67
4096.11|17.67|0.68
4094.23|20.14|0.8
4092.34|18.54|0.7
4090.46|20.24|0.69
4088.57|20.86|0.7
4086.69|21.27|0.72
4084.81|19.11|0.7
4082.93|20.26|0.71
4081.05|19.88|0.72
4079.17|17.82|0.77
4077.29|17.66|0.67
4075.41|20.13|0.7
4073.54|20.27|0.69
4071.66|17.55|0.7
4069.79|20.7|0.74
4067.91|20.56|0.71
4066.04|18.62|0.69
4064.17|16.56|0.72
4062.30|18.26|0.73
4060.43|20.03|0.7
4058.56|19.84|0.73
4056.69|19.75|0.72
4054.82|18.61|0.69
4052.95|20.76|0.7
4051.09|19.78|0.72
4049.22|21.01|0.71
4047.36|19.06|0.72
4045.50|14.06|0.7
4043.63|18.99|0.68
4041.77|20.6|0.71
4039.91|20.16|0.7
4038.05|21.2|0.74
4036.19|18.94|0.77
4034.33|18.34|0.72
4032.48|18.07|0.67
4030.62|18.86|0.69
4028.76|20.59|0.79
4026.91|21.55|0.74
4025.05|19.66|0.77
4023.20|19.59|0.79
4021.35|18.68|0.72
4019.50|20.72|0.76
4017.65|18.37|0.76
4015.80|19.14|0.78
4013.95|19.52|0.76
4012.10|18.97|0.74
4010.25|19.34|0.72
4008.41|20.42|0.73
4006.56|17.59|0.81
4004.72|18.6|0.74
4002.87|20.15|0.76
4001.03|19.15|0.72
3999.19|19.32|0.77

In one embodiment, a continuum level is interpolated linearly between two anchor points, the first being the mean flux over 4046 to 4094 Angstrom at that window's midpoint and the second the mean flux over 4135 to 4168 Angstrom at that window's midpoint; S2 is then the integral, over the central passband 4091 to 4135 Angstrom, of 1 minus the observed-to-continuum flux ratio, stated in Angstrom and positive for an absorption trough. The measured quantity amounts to 2.2 Angstrom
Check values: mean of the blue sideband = 19.4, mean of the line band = 18.9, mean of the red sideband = 20.3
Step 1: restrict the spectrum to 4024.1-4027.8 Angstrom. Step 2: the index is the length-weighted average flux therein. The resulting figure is 20.6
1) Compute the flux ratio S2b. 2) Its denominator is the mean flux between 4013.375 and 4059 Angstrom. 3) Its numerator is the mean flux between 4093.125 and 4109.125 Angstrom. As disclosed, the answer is 0.9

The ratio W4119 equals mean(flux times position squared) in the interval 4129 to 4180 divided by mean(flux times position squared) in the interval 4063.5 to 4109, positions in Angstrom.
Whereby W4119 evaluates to 1.1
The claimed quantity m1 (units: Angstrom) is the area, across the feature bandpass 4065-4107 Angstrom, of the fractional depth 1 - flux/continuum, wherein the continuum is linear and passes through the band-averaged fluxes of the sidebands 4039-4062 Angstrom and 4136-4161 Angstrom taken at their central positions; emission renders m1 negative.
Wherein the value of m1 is 2.24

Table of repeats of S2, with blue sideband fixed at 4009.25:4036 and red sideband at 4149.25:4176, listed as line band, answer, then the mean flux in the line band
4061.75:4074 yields 0.4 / 18.9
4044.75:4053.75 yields 0.2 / 19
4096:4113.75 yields 1.9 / 17.6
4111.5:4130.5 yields -0.5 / 20.3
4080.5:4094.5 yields -0.3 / 20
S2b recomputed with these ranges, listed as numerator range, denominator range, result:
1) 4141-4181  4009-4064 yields 1.03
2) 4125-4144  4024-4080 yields 1.03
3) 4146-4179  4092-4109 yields 1.16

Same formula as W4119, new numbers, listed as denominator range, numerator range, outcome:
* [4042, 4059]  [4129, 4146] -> 1.09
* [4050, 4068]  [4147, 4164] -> 1.10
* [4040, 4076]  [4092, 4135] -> 1.01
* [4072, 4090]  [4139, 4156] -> 1.05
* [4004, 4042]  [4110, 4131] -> 1.10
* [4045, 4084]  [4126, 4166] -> 1.09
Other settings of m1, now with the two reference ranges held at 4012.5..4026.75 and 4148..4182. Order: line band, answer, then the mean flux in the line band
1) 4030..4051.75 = 0.5 Angstrom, 19.1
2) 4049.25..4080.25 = 0.6 Angstrom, 19.2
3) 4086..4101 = 0.6 Angstrom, 19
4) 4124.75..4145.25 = -0.1 Angstrom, 19.9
